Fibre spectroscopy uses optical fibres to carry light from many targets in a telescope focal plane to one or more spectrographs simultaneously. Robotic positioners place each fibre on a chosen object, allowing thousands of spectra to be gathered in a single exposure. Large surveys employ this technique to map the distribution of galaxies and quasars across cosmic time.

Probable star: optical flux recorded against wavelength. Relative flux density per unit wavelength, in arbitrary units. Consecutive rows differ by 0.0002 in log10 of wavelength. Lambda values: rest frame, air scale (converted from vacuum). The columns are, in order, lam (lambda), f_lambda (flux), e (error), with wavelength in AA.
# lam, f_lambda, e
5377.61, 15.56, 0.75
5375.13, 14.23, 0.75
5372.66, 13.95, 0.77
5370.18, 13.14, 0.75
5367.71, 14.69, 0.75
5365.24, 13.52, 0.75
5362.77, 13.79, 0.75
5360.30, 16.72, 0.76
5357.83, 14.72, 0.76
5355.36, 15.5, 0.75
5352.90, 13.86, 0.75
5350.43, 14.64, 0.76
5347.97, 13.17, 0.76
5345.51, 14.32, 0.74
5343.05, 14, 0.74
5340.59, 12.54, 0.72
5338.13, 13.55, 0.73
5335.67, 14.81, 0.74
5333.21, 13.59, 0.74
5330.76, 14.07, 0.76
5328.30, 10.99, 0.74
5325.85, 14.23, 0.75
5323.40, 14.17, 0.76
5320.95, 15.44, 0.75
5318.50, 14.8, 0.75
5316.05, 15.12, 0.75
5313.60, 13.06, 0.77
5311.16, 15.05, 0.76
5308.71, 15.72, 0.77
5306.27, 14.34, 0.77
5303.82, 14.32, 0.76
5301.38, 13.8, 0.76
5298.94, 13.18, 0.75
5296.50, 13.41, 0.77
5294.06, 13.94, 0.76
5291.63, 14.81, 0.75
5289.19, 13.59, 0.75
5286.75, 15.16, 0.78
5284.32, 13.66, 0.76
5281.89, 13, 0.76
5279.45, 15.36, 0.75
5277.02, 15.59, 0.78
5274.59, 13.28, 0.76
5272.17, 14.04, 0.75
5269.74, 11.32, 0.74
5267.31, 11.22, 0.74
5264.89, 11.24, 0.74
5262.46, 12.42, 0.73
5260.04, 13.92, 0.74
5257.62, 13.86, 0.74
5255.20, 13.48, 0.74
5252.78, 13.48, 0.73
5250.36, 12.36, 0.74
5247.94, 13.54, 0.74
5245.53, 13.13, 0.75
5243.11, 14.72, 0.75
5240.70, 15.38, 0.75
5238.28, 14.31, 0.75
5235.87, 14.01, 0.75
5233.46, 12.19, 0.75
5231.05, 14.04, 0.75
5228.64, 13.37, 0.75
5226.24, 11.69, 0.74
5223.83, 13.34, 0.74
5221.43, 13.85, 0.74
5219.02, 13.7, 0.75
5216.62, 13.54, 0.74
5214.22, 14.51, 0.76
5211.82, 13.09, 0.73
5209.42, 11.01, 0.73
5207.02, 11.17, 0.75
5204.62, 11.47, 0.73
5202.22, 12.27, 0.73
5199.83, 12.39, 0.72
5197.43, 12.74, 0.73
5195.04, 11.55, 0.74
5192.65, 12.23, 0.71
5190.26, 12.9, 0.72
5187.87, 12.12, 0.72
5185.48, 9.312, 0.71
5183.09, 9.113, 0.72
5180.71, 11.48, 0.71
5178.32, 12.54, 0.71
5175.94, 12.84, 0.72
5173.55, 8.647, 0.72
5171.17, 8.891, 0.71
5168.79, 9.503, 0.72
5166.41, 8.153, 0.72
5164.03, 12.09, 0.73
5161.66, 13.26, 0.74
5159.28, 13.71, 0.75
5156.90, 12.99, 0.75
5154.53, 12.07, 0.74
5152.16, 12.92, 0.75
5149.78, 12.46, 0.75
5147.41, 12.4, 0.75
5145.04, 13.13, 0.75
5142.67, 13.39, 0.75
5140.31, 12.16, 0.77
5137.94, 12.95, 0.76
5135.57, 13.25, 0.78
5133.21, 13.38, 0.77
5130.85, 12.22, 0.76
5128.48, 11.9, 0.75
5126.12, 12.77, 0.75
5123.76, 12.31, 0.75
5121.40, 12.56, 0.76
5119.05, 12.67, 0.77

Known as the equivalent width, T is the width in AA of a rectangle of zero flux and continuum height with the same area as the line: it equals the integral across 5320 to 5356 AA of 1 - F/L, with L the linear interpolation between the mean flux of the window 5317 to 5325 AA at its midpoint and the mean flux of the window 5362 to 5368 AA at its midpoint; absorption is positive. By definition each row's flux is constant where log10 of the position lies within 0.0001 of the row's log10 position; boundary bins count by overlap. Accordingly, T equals 1.39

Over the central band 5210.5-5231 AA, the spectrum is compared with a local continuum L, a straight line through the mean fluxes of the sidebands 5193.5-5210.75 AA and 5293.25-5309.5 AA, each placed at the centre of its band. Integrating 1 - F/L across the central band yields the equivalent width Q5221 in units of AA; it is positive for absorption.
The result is -2.0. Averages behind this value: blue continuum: 11.8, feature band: 13.4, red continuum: 14.1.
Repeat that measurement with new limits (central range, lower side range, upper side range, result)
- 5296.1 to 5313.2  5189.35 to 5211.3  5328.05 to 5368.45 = -1.0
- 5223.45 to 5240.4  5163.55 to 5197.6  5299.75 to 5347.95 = -1.9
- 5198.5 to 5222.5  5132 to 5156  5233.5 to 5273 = 0.7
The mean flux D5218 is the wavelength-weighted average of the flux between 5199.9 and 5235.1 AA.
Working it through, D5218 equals 12.8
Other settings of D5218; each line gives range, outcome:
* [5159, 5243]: 12.2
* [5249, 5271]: 12.6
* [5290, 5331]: 14.1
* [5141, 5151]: 12.8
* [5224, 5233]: 13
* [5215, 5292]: 13.5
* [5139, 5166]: 12.6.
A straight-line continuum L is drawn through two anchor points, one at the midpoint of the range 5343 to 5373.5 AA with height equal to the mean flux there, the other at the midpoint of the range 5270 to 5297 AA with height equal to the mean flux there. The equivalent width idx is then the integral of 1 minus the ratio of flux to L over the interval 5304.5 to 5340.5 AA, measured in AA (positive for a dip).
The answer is 0.1 AA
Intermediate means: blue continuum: 14.1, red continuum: 14.3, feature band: 14.2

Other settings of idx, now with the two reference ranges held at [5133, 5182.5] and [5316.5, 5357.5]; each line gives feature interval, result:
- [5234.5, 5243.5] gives -1.16 AA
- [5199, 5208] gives 0.47 AA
